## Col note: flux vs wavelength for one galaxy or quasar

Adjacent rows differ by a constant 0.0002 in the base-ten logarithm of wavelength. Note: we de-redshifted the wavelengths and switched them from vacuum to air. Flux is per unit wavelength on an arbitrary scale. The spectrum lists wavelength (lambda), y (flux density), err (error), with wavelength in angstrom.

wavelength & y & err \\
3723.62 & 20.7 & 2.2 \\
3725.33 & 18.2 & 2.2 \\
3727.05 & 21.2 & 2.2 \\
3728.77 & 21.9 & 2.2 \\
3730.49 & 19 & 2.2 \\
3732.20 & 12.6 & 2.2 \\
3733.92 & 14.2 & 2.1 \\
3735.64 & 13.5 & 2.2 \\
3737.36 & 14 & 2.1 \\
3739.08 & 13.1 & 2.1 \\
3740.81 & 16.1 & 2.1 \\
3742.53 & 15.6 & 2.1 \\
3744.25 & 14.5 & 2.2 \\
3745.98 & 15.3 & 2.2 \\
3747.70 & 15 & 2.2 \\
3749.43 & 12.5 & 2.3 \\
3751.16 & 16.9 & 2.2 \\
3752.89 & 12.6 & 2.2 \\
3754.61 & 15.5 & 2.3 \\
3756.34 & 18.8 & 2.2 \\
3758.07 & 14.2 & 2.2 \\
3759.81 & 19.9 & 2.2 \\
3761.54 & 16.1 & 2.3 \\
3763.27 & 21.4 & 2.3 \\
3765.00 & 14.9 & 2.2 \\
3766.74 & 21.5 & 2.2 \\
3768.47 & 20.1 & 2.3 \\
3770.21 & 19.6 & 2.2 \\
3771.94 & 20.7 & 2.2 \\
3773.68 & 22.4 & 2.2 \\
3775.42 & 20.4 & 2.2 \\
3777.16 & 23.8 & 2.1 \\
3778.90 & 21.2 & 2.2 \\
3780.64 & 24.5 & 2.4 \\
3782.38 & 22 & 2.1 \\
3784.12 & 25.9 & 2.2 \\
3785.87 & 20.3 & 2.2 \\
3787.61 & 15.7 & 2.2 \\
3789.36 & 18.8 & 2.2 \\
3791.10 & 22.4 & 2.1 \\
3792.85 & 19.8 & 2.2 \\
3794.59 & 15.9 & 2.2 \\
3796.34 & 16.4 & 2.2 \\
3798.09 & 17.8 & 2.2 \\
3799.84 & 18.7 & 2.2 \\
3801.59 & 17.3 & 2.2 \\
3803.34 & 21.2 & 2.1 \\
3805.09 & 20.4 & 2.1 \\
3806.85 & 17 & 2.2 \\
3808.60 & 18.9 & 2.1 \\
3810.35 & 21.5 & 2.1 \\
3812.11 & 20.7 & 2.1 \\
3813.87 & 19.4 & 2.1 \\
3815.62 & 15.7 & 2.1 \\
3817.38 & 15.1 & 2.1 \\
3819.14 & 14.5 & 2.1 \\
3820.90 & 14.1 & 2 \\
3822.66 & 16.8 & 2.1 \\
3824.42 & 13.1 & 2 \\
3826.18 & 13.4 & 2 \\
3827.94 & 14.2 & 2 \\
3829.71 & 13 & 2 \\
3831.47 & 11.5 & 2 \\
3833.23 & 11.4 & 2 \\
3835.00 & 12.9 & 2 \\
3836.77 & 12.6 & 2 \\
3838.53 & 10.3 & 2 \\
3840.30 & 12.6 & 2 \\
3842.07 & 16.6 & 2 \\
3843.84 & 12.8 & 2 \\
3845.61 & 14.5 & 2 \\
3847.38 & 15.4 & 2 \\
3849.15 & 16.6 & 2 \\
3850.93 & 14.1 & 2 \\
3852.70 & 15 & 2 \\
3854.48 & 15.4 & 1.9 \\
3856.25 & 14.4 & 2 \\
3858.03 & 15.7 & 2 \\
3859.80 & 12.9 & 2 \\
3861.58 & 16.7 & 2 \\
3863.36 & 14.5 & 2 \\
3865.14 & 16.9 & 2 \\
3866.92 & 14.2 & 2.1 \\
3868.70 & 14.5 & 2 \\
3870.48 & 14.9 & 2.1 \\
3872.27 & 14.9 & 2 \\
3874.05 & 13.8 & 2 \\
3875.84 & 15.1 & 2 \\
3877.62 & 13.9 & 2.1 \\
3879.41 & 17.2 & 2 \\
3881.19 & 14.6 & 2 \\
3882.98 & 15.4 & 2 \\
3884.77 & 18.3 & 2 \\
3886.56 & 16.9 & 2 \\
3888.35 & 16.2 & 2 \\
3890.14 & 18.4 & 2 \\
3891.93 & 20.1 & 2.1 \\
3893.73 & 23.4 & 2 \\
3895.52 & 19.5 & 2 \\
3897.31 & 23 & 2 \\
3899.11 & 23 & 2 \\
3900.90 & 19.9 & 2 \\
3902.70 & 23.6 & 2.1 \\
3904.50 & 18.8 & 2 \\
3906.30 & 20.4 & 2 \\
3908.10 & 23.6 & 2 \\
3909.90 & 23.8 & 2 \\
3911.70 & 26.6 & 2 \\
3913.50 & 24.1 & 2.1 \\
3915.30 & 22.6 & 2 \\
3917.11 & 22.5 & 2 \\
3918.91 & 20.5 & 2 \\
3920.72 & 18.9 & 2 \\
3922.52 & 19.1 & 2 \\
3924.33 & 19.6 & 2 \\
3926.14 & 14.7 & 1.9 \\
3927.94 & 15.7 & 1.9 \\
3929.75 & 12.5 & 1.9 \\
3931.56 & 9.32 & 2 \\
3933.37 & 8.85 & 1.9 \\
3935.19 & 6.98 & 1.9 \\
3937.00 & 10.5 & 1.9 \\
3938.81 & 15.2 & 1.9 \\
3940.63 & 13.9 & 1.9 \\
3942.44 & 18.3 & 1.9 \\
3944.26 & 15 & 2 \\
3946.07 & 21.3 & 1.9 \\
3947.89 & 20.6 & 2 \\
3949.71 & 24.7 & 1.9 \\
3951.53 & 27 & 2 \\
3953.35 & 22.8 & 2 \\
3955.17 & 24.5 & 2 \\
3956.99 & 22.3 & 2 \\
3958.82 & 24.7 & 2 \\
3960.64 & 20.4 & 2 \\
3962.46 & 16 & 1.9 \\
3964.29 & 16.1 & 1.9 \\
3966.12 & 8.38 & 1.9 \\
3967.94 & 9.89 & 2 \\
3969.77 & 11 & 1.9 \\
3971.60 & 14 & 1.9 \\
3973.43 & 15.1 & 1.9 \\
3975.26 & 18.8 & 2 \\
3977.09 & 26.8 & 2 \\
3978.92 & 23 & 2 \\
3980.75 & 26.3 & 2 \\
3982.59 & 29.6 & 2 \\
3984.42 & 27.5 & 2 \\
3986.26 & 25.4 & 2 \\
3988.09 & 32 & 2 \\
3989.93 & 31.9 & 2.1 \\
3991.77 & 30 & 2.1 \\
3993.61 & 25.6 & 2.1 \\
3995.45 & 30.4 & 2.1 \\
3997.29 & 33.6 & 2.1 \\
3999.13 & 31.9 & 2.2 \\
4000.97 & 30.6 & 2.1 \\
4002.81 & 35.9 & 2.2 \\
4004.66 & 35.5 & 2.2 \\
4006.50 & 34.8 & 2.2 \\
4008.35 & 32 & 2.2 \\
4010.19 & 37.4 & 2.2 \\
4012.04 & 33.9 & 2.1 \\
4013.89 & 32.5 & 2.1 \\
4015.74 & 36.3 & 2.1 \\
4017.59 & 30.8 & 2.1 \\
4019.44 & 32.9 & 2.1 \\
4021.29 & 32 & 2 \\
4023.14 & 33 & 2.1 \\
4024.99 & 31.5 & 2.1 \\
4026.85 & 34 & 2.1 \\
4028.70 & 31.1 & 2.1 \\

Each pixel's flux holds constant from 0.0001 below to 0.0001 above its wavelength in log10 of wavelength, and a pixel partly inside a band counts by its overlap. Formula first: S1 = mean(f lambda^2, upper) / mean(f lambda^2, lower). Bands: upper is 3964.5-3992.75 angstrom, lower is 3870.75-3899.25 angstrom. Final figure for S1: 1.31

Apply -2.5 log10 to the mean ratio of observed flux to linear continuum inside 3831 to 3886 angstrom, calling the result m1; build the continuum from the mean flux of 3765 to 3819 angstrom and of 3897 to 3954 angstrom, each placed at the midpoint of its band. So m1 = 0.31 mag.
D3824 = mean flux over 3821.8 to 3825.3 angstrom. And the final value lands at 14.9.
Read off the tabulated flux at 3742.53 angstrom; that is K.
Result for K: 15.6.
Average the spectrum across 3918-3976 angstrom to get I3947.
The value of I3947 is 16.8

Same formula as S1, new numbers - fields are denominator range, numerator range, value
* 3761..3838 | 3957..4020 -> 1.62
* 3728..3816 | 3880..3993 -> 1.18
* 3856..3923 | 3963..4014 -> 1.49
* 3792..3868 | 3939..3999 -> 1.53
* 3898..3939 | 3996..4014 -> 1.93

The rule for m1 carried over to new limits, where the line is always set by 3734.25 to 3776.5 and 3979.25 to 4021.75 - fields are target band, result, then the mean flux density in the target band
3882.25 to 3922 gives 0.22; 20.9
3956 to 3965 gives 0.41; 20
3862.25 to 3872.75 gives 0.49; 15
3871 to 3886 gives 0.49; 15.4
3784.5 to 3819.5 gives 0.06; 18.5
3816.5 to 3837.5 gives 0.48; 13.6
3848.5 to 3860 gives 0.46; 15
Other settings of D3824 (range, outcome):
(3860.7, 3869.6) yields 15.4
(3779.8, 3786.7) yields 23.2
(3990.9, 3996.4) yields 28.7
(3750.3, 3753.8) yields 14.8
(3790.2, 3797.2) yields 18.6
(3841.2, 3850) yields 15.2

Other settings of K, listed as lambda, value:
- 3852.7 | 15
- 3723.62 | 20.7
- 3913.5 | 24.1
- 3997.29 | 33.6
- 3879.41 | 17.2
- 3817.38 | 15.1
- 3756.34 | 18.8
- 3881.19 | 14.6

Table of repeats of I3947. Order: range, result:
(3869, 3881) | 14.9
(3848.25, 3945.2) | 17.1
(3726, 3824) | 18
